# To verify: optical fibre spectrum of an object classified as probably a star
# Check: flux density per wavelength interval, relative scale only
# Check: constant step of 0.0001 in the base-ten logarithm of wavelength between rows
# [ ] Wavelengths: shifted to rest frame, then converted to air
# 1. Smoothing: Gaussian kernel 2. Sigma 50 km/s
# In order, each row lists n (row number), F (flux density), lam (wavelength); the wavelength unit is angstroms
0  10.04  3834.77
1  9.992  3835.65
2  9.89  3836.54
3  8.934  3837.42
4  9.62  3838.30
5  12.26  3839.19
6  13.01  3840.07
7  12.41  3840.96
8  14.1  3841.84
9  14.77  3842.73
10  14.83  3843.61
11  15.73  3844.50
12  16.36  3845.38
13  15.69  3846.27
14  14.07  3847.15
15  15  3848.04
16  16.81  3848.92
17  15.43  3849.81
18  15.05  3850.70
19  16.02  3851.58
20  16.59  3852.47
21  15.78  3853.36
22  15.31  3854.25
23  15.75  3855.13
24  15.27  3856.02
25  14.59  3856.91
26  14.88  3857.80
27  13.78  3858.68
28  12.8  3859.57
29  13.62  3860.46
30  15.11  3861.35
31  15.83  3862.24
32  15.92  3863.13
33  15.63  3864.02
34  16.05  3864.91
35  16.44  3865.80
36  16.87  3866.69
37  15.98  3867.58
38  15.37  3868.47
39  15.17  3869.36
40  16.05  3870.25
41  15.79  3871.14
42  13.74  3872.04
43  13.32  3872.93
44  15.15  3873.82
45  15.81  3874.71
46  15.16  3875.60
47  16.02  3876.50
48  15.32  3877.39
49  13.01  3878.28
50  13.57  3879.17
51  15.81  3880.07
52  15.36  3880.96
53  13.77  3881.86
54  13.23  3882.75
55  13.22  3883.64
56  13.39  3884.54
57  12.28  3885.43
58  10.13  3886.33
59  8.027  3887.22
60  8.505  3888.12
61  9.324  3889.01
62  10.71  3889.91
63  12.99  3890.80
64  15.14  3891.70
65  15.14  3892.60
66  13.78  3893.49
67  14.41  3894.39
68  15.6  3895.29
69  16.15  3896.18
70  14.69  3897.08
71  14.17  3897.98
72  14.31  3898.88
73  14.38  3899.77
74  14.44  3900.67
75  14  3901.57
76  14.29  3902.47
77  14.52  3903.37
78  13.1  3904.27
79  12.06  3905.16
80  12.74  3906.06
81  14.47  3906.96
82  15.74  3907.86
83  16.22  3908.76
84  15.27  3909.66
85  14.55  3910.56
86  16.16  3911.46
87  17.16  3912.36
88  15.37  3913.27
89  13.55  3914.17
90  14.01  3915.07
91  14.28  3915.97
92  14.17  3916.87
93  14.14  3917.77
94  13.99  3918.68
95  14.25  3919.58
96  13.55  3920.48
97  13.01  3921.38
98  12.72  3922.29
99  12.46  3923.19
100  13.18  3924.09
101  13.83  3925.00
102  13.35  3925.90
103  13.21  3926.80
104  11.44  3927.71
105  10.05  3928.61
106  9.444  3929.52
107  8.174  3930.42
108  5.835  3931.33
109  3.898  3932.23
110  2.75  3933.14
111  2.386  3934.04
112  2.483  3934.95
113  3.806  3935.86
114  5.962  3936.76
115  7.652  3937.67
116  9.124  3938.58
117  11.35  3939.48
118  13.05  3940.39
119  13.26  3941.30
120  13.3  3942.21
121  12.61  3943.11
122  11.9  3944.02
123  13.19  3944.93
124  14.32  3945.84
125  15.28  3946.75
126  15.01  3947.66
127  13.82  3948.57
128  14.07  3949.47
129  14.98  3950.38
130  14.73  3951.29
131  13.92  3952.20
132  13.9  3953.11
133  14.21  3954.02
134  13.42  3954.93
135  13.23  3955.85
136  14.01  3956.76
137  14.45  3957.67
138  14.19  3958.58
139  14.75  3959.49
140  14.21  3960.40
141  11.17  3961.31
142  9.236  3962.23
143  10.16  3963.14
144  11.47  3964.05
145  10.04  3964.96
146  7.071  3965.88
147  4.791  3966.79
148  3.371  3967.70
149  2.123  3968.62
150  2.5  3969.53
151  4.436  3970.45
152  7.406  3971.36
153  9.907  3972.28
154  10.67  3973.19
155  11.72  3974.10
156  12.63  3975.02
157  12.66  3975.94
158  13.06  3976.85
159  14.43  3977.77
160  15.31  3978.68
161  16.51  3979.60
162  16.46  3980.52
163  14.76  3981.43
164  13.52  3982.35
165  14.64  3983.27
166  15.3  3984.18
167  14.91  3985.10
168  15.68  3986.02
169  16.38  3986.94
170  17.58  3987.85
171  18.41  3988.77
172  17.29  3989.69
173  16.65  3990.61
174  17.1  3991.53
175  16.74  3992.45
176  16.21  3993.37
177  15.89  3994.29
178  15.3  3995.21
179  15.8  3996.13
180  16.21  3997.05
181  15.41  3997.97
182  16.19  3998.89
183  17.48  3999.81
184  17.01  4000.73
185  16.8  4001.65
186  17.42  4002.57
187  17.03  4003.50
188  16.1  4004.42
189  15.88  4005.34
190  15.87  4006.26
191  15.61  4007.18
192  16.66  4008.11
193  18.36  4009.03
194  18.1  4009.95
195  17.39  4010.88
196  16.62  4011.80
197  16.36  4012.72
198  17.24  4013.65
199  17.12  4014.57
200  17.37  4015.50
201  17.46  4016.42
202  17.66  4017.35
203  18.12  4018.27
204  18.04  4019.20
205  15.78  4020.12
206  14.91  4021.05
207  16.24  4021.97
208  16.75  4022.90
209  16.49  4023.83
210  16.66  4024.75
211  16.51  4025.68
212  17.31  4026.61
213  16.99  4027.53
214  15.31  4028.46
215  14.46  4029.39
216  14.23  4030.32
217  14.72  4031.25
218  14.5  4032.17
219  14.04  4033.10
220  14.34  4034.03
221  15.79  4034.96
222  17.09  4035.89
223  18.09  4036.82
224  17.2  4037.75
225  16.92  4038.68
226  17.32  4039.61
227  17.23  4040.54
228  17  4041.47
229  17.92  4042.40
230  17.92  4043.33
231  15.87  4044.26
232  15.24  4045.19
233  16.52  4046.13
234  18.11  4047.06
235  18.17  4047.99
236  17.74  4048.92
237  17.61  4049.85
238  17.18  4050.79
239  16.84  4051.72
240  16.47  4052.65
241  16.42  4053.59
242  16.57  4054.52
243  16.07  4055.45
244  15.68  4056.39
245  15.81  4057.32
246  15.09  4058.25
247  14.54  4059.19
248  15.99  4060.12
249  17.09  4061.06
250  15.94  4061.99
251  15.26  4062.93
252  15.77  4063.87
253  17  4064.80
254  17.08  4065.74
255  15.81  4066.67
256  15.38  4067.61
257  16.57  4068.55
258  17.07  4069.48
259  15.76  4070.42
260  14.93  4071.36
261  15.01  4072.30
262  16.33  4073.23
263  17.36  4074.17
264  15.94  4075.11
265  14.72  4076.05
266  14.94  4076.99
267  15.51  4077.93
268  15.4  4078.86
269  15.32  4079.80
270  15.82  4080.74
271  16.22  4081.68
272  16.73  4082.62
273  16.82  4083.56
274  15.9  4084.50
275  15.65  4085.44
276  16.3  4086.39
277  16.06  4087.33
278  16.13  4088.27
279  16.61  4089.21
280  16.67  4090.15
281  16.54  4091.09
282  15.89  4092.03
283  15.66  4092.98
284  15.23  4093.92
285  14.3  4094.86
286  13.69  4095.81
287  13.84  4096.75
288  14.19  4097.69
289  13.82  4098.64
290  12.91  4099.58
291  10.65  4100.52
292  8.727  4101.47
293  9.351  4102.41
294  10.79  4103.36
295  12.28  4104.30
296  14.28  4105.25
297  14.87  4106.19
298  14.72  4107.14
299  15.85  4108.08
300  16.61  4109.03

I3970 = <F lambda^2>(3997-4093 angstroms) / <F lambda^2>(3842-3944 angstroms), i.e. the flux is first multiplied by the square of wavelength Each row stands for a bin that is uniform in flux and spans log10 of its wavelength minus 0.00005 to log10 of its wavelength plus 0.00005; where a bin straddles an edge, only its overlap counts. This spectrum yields 1.3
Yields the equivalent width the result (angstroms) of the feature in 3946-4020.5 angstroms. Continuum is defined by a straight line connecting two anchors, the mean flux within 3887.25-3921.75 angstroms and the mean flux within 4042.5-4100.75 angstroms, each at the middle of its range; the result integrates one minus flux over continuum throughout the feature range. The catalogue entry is 3.1 angstroms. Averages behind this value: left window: 14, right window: 15.9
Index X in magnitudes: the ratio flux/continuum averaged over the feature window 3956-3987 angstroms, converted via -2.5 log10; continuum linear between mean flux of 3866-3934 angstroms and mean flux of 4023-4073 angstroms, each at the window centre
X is 0.269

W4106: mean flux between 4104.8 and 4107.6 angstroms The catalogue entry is 14.6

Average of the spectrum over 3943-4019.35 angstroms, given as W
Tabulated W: 14.2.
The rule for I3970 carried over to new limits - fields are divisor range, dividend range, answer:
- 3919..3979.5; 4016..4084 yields 1.57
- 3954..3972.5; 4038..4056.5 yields 1.83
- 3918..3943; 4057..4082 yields 1.70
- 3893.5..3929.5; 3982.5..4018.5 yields 1.24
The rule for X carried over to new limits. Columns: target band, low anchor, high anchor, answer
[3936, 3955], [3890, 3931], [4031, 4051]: 0.154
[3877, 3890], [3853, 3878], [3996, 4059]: 0.232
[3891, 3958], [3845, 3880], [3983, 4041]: 0.230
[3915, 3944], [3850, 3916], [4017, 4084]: 0.382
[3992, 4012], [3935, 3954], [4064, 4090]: -0.197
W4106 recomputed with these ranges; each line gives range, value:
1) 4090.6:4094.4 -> 15.8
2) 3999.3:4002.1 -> 17.1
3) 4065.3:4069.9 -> 16.4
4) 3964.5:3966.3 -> 8.58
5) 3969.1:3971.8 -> 4.78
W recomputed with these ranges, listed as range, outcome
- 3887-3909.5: 13.6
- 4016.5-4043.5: 16.4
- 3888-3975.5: 11.9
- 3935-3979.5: 11.2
